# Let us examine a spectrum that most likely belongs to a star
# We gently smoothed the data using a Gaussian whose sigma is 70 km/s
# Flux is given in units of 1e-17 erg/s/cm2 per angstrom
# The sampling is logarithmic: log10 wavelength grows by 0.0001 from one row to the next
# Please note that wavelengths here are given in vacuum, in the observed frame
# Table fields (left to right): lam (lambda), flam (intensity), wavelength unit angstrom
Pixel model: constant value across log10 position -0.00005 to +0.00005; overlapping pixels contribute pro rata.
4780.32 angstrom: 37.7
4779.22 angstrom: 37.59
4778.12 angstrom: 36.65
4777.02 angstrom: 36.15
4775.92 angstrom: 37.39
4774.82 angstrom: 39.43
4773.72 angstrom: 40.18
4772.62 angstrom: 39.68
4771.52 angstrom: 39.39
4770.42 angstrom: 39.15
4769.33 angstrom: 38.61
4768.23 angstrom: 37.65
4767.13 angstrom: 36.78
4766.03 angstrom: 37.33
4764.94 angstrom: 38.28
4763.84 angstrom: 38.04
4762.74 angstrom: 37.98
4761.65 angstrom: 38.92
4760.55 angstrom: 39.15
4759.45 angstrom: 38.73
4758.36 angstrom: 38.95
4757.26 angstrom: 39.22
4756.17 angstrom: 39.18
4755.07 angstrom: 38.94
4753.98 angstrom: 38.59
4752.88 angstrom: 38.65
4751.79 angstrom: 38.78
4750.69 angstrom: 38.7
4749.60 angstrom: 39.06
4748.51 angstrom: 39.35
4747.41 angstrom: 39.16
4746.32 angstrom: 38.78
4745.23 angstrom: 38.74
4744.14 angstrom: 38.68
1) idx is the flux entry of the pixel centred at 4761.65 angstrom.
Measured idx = 38.92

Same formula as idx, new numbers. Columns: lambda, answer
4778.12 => 36.65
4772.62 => 39.68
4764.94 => 38.28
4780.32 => 37.7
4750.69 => 38.7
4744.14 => 38.68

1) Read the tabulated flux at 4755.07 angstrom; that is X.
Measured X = 38.94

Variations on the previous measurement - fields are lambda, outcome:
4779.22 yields 37.59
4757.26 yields 39.22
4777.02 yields 36.15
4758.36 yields 38.95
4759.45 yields 38.73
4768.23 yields 37.65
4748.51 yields 39.35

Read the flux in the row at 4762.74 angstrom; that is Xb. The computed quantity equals 37.98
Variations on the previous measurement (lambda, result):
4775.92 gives 37.39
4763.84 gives 38.04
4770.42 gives 39.15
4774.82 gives 39.43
